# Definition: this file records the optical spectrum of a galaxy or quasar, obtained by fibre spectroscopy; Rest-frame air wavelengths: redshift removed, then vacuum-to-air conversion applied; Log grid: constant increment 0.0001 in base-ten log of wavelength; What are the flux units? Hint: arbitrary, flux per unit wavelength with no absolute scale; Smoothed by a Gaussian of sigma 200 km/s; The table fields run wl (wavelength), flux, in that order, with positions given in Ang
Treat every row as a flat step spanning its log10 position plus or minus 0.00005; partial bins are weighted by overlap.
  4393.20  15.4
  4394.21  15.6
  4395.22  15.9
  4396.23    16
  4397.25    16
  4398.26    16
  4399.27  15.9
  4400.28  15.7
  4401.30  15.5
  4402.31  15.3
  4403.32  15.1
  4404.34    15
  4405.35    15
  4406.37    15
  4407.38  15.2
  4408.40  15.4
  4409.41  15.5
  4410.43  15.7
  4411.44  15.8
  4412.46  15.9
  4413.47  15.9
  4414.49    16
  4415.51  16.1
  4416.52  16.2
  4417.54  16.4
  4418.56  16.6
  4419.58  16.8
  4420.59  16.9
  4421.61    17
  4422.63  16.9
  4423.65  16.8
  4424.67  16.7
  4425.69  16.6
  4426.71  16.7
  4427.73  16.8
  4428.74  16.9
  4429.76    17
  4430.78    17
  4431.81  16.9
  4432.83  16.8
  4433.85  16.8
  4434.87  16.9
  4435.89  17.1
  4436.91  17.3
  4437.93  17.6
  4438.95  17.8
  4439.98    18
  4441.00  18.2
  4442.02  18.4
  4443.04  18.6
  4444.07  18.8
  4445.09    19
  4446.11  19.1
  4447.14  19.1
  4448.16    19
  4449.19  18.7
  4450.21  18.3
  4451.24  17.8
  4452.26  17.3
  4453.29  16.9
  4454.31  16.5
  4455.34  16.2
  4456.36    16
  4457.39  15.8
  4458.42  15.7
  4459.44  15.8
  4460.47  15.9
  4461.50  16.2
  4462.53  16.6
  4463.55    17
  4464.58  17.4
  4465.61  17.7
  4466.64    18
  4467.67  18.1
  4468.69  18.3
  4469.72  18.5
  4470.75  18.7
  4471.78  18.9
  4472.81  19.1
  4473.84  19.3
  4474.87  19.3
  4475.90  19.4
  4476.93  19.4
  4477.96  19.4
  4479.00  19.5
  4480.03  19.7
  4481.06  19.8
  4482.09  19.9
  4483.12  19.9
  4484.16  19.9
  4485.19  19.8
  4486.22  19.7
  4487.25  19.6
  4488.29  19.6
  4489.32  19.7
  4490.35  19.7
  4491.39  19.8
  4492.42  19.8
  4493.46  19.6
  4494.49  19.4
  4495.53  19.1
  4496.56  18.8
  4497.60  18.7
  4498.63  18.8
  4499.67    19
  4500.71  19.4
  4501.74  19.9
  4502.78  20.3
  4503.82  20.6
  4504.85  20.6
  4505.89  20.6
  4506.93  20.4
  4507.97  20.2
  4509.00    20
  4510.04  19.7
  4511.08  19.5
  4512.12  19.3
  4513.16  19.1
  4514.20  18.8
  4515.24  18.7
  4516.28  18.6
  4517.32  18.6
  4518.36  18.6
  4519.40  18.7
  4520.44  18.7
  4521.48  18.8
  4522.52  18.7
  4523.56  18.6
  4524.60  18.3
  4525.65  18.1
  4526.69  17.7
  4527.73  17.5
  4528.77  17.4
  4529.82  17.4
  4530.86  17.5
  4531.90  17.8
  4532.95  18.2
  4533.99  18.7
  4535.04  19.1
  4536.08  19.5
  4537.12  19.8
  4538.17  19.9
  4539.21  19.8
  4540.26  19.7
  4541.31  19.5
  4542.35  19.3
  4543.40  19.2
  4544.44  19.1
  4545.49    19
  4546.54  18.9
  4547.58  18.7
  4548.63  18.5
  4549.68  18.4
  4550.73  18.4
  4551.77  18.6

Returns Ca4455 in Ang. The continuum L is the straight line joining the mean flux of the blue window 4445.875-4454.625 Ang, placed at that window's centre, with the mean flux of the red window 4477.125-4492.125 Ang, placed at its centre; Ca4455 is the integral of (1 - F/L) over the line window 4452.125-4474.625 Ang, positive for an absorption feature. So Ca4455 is 1.7 Ang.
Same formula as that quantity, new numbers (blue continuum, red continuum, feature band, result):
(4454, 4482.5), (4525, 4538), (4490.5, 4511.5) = -1.86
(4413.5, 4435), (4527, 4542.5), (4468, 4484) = -1.49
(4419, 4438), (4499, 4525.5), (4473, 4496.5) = -1.34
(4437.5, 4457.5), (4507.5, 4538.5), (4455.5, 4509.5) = -1.76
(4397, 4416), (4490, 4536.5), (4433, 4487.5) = -2.58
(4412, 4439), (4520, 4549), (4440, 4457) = -0.82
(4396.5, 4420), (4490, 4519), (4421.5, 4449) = -1.27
